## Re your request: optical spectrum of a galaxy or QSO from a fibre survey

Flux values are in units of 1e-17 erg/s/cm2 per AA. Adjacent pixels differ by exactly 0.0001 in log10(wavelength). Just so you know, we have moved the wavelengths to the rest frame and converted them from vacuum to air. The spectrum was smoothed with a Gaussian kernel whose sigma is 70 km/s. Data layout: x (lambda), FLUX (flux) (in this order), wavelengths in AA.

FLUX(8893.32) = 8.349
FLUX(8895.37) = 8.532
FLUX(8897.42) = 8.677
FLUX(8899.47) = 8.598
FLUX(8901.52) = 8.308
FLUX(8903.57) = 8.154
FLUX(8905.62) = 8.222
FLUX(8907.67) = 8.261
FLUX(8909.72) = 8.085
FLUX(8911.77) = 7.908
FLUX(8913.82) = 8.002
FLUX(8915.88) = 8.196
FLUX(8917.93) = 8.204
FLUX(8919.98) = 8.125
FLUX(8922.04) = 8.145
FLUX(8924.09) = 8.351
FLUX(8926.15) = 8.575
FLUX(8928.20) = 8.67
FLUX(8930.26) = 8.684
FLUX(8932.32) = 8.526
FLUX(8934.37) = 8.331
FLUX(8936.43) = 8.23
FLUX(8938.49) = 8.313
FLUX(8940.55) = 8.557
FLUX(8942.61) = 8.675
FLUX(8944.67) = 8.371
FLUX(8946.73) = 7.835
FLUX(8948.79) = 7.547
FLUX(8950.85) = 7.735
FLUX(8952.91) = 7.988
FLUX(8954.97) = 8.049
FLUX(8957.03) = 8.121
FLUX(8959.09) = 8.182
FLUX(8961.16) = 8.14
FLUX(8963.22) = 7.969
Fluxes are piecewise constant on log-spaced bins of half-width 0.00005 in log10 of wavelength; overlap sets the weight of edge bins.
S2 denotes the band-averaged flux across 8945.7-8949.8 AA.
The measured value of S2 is 7.69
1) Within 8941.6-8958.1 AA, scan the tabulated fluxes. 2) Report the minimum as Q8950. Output 7.547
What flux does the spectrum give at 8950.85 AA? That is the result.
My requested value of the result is 7.735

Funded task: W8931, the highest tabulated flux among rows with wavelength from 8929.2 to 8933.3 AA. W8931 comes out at 8.684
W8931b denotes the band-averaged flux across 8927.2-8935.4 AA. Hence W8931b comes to 8.55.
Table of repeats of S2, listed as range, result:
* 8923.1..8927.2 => 8.47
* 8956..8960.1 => 8.16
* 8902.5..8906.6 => 8.19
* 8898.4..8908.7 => 8.31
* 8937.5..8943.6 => 8.51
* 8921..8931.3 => 8.48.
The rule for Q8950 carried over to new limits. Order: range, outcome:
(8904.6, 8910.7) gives 8.085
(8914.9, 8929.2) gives 8.125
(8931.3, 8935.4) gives 8.331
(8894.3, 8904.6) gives 8.154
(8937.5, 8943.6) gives 8.313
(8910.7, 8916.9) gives 7.908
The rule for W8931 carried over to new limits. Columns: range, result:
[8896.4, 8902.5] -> 8.677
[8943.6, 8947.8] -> 8.371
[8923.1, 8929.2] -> 8.67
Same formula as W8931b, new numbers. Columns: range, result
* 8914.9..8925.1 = 8.21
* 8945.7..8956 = 7.83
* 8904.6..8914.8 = 8.1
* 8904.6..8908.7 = 8.25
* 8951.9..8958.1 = 8.06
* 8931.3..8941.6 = 8.39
